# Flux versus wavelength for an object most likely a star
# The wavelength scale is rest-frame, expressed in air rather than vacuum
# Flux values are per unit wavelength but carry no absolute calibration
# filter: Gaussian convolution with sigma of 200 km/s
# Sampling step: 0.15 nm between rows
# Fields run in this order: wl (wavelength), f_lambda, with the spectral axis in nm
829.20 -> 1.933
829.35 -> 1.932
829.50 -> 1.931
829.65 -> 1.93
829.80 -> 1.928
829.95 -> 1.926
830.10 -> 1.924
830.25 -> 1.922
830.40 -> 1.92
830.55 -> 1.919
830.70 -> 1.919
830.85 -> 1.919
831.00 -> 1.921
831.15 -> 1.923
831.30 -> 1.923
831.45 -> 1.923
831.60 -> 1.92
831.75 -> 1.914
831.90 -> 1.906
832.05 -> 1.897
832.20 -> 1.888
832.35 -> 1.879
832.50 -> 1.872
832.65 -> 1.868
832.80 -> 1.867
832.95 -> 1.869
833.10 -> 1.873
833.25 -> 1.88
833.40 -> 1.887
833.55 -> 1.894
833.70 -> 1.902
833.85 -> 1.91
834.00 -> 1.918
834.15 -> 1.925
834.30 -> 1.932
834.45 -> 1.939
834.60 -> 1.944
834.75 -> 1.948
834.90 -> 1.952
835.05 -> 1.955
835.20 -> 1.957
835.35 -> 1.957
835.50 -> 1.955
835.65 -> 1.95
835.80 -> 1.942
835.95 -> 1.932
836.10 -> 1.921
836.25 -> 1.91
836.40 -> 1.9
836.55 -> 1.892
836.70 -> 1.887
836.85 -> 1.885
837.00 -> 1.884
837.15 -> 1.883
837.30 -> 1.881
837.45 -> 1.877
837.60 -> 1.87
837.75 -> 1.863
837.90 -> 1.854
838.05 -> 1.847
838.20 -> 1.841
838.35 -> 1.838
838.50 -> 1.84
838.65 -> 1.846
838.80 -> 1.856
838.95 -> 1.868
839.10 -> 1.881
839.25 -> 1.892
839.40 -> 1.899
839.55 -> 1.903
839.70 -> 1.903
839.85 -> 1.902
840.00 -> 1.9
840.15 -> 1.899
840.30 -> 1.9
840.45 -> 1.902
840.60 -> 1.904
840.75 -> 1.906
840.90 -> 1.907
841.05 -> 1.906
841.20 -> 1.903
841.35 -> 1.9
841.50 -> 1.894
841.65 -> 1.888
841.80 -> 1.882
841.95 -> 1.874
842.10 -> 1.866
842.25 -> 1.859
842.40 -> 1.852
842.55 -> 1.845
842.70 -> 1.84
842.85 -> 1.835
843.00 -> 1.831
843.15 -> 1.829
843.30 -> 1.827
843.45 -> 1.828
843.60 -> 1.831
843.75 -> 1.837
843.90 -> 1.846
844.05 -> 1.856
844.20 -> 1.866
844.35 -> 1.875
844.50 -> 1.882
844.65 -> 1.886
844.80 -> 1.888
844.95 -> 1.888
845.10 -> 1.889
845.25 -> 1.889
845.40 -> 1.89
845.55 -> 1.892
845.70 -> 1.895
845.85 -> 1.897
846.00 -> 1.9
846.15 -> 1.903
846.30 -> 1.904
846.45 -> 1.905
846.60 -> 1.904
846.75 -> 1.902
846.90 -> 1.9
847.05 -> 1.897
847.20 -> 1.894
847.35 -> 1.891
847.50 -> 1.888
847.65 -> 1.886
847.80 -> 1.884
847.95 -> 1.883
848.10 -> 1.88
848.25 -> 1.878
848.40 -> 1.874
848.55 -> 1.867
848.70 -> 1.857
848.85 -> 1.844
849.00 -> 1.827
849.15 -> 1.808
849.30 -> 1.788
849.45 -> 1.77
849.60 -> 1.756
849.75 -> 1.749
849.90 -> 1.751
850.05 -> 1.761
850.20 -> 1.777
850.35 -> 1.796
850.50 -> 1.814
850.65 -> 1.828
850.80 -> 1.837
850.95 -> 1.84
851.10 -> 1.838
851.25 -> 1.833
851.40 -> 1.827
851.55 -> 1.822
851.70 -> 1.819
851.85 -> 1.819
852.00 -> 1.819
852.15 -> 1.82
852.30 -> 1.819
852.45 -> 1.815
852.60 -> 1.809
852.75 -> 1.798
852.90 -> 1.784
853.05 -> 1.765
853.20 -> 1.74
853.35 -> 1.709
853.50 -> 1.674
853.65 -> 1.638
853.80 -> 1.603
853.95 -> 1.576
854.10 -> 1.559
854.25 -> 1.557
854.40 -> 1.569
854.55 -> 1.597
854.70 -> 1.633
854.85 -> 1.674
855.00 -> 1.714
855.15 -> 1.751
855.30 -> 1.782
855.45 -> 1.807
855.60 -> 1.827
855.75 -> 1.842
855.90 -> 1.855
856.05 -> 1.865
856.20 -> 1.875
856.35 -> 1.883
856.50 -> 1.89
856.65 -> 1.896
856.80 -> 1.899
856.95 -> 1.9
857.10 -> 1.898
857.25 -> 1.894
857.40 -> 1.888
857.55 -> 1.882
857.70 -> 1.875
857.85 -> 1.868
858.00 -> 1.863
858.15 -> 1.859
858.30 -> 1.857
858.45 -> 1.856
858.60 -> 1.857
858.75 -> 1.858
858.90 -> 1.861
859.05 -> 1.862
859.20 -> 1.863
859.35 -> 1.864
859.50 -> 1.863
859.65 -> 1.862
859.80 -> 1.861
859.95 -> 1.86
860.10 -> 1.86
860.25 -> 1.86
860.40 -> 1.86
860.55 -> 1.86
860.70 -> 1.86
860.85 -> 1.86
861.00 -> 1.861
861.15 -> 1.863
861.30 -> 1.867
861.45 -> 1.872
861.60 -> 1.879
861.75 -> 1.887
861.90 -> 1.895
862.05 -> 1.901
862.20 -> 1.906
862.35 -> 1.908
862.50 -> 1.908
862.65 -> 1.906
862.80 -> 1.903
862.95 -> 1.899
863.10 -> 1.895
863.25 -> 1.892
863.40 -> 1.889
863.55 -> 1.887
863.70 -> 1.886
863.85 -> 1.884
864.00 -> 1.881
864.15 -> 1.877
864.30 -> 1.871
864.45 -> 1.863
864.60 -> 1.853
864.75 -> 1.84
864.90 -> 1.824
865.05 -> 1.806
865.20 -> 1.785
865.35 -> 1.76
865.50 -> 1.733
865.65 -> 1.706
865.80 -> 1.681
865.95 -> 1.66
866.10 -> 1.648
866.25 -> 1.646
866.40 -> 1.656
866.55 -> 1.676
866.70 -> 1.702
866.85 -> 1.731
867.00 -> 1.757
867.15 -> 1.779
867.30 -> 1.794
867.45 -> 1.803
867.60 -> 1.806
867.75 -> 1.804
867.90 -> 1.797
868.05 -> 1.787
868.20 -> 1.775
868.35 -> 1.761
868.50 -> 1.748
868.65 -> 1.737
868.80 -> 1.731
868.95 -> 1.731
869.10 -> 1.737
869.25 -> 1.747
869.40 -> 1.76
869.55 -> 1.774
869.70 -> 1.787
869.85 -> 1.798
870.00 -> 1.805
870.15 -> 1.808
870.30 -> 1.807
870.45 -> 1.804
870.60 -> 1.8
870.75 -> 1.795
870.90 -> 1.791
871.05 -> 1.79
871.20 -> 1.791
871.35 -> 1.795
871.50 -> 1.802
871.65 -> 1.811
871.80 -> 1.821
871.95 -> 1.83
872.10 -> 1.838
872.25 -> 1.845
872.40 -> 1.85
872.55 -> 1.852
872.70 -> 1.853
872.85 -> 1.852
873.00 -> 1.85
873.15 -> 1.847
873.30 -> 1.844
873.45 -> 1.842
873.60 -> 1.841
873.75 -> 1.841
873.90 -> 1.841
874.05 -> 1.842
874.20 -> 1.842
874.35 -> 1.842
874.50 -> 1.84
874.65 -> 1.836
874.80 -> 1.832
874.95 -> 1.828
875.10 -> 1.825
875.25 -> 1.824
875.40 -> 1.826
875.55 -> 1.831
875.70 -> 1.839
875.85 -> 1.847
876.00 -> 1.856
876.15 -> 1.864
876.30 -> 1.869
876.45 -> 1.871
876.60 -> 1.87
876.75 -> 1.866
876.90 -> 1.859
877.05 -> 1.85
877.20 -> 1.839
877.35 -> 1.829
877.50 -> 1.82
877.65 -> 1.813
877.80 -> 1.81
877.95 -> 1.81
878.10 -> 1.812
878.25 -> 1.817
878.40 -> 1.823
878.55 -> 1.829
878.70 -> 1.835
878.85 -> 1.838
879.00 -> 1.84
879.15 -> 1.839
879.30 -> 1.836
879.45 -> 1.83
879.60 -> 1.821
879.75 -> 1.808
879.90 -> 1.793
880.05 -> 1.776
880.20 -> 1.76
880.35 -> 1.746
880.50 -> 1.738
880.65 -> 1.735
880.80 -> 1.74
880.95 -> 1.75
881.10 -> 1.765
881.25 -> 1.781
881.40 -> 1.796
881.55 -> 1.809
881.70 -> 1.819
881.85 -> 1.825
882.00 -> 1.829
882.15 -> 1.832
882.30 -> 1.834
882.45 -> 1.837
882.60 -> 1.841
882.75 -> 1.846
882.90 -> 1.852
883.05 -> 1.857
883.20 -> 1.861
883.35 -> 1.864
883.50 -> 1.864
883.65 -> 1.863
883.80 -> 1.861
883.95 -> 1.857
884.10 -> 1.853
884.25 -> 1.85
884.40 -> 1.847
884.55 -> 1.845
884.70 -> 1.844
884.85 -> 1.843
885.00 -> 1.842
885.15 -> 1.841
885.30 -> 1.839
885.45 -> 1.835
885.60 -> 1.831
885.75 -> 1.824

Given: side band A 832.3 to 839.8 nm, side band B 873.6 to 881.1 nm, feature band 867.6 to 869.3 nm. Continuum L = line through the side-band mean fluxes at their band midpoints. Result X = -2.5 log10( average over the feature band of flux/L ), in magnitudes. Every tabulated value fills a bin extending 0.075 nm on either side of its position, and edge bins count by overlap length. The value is 0.05 mag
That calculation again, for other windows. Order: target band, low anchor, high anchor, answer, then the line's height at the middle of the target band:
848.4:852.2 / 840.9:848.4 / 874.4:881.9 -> 0.03 mag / 1.87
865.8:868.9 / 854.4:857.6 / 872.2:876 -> 0.06 mag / 1.83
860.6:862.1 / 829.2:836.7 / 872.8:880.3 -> -0.01 mag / 1.86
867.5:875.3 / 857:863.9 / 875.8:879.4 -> 0.03 mag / 1.85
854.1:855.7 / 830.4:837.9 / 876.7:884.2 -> 0.11 mag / 1.87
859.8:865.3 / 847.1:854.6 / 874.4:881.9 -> -0.04 mag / 1.8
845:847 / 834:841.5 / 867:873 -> -0.01 mag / 1.87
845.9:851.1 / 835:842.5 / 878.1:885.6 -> 0.02 mag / 1.88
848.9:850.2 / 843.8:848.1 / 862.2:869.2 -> 0.06 mag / 1.87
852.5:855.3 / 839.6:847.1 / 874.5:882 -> 0.11 mag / 1.86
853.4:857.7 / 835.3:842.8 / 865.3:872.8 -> 0.03 mag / 1.82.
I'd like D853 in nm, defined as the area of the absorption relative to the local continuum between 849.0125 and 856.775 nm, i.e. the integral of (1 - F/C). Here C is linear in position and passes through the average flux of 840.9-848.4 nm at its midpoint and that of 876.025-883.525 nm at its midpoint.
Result 0.39 nm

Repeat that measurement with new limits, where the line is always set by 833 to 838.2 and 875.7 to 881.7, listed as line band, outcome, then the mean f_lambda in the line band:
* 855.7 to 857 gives -0.01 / 1.88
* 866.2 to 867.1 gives 0.07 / 1.7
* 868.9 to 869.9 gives 0.04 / 1.76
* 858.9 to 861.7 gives -0.01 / 1.86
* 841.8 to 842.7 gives 0.02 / 1.86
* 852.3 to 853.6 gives 0.08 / 1.76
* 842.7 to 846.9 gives 0.03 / 1.87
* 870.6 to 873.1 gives 0.01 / 1.82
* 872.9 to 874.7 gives -0.02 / 1.84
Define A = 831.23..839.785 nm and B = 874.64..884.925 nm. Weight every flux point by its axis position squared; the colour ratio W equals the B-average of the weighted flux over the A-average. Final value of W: 1.07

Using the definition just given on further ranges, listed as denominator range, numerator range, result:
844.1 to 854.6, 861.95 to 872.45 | 1.03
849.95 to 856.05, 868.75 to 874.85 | 1.08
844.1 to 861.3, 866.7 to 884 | 1.05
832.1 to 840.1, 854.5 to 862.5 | 1.03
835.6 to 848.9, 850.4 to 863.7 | 1.00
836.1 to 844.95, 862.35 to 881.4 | 1.04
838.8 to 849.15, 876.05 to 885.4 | 1.06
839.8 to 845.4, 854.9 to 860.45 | 1.03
